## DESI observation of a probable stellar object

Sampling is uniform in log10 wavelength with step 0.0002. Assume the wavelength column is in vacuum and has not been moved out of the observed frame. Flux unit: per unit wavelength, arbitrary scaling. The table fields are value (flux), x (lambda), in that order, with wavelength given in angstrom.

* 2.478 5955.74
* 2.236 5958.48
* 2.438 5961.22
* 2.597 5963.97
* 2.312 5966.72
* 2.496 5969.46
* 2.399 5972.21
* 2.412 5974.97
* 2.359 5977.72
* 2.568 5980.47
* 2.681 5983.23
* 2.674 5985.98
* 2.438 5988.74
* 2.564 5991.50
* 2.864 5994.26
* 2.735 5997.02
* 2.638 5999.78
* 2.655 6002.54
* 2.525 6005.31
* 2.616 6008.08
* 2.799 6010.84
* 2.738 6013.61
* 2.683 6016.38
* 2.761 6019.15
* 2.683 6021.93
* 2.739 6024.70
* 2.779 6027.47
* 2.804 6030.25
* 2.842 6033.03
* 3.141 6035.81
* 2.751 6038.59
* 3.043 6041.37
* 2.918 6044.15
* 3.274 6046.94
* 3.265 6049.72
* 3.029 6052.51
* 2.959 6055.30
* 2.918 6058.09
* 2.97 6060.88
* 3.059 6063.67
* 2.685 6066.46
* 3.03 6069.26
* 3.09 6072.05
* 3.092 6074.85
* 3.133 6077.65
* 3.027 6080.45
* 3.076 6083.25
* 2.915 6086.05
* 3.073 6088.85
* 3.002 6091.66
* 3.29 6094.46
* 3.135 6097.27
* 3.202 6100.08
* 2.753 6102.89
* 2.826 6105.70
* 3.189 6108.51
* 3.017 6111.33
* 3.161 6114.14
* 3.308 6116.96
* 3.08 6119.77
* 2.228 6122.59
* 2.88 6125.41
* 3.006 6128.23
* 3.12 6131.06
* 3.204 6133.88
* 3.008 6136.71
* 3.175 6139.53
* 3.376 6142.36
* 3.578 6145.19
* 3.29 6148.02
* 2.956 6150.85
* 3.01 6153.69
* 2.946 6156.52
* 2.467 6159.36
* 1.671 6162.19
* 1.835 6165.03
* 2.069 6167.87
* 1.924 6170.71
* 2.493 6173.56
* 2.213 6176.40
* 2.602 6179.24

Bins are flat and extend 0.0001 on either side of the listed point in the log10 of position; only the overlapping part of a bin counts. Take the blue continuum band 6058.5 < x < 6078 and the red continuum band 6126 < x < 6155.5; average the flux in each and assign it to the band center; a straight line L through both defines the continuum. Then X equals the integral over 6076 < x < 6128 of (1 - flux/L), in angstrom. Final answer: 0.9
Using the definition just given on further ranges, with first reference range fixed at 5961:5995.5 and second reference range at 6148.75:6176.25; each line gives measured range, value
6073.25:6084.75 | -2.96 angstrom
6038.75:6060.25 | -4.91 angstrom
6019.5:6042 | -3.18 angstrom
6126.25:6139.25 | -3.62 angstrom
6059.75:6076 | -3.49 angstrom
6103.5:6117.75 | -3.78 angstrom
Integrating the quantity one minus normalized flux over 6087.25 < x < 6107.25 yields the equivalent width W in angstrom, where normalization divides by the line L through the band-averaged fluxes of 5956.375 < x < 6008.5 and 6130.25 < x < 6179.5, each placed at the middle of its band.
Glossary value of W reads -2.9 angstrom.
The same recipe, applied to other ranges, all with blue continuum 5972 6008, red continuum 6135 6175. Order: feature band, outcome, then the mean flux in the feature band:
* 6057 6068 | -1.1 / 2.91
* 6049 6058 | -1.4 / 3.04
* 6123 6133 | -0.9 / 2.93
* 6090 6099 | -1.6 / 3.14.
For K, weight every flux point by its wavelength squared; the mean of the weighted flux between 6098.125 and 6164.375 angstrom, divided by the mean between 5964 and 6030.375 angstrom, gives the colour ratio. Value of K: 1.18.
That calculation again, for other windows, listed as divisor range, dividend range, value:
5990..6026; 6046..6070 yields 1.14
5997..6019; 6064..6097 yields 1.16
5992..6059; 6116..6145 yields 1.12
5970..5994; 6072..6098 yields 1.26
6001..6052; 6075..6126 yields 1.09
